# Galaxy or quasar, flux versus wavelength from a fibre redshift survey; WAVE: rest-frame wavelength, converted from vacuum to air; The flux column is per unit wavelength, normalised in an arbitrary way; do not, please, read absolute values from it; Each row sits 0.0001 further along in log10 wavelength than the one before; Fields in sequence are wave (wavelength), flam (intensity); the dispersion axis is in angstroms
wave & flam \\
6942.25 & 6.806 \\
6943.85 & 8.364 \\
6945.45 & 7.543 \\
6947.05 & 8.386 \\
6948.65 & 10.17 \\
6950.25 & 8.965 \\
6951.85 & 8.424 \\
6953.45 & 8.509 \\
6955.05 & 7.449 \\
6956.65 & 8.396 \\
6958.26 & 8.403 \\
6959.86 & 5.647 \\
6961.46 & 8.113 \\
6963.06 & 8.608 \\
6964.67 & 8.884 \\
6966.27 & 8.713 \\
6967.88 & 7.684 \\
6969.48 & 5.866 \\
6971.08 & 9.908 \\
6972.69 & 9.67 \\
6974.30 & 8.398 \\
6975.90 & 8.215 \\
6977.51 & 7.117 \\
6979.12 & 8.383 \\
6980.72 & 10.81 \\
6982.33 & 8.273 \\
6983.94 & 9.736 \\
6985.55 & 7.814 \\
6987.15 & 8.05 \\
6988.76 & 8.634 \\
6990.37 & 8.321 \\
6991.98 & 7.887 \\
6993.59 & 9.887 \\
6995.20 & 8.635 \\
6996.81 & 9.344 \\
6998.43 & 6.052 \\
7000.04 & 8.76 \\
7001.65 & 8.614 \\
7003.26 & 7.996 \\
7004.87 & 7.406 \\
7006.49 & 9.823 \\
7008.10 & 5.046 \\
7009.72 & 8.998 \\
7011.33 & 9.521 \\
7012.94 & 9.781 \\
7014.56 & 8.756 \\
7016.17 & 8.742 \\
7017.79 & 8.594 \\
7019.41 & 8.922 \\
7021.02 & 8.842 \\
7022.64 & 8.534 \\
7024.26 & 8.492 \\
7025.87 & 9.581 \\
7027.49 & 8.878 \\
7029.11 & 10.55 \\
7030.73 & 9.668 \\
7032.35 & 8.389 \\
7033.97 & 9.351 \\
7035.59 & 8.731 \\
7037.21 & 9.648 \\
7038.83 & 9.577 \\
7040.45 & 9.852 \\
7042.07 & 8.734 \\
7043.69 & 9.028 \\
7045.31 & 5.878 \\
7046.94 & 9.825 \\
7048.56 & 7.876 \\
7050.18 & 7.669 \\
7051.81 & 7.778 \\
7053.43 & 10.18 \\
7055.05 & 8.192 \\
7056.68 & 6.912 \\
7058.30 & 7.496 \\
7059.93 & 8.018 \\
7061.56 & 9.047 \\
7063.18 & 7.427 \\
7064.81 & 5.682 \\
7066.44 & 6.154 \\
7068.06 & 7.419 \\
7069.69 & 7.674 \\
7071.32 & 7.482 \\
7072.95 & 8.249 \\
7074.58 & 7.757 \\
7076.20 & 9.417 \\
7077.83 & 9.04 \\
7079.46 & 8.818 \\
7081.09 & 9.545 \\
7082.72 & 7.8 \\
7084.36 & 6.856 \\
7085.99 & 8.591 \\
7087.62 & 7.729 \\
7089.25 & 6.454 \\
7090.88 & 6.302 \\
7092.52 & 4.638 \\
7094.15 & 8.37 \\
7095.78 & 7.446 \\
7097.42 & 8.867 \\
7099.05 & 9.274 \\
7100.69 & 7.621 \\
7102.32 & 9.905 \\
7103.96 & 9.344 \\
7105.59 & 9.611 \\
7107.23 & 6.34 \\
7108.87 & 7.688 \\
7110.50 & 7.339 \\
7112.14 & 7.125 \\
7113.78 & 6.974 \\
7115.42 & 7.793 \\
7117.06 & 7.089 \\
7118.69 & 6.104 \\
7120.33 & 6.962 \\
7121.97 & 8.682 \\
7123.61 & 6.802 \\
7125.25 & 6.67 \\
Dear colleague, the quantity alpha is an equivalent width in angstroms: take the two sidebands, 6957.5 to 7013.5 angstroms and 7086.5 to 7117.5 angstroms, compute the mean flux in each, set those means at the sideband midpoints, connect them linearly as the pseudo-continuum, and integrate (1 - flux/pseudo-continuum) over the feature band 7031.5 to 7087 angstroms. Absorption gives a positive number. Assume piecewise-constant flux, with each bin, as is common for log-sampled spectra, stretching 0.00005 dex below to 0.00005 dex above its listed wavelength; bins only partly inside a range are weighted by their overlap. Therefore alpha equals -2.05 angstroms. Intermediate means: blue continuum 8.37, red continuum 7.7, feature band 8.24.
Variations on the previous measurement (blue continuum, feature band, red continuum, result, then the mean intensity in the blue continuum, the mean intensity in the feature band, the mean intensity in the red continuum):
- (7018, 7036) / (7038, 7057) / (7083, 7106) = 0.5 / 9.08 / 8.5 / 7.9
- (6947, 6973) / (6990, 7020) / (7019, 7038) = 1.3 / 8.31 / 8.48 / 9.14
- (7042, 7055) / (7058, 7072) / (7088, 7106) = 1.4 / 8.34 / 7.37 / 7.94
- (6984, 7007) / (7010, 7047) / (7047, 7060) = -3.5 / 8.4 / 9.02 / 8.12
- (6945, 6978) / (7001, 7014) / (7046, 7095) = -0.5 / 8.26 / 8.4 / 7.81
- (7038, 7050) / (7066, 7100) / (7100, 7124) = 1.2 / 8.63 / 7.82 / 7.71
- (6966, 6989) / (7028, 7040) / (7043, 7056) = -1.6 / 8.48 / 9.41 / 8.28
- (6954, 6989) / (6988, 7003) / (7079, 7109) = -0.4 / 8.31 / 8.44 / 7.95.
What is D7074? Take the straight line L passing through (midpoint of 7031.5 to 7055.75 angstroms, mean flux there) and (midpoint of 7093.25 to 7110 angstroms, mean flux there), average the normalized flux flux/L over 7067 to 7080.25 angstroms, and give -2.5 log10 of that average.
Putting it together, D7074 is 0.05 mag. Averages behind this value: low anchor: 8.72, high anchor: 8.41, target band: 8.2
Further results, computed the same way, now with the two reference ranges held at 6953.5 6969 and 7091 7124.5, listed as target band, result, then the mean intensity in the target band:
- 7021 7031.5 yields -0.180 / 9.24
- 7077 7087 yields -0.095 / 8.42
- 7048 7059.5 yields -0.033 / 8.02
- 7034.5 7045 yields -0.167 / 9.11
